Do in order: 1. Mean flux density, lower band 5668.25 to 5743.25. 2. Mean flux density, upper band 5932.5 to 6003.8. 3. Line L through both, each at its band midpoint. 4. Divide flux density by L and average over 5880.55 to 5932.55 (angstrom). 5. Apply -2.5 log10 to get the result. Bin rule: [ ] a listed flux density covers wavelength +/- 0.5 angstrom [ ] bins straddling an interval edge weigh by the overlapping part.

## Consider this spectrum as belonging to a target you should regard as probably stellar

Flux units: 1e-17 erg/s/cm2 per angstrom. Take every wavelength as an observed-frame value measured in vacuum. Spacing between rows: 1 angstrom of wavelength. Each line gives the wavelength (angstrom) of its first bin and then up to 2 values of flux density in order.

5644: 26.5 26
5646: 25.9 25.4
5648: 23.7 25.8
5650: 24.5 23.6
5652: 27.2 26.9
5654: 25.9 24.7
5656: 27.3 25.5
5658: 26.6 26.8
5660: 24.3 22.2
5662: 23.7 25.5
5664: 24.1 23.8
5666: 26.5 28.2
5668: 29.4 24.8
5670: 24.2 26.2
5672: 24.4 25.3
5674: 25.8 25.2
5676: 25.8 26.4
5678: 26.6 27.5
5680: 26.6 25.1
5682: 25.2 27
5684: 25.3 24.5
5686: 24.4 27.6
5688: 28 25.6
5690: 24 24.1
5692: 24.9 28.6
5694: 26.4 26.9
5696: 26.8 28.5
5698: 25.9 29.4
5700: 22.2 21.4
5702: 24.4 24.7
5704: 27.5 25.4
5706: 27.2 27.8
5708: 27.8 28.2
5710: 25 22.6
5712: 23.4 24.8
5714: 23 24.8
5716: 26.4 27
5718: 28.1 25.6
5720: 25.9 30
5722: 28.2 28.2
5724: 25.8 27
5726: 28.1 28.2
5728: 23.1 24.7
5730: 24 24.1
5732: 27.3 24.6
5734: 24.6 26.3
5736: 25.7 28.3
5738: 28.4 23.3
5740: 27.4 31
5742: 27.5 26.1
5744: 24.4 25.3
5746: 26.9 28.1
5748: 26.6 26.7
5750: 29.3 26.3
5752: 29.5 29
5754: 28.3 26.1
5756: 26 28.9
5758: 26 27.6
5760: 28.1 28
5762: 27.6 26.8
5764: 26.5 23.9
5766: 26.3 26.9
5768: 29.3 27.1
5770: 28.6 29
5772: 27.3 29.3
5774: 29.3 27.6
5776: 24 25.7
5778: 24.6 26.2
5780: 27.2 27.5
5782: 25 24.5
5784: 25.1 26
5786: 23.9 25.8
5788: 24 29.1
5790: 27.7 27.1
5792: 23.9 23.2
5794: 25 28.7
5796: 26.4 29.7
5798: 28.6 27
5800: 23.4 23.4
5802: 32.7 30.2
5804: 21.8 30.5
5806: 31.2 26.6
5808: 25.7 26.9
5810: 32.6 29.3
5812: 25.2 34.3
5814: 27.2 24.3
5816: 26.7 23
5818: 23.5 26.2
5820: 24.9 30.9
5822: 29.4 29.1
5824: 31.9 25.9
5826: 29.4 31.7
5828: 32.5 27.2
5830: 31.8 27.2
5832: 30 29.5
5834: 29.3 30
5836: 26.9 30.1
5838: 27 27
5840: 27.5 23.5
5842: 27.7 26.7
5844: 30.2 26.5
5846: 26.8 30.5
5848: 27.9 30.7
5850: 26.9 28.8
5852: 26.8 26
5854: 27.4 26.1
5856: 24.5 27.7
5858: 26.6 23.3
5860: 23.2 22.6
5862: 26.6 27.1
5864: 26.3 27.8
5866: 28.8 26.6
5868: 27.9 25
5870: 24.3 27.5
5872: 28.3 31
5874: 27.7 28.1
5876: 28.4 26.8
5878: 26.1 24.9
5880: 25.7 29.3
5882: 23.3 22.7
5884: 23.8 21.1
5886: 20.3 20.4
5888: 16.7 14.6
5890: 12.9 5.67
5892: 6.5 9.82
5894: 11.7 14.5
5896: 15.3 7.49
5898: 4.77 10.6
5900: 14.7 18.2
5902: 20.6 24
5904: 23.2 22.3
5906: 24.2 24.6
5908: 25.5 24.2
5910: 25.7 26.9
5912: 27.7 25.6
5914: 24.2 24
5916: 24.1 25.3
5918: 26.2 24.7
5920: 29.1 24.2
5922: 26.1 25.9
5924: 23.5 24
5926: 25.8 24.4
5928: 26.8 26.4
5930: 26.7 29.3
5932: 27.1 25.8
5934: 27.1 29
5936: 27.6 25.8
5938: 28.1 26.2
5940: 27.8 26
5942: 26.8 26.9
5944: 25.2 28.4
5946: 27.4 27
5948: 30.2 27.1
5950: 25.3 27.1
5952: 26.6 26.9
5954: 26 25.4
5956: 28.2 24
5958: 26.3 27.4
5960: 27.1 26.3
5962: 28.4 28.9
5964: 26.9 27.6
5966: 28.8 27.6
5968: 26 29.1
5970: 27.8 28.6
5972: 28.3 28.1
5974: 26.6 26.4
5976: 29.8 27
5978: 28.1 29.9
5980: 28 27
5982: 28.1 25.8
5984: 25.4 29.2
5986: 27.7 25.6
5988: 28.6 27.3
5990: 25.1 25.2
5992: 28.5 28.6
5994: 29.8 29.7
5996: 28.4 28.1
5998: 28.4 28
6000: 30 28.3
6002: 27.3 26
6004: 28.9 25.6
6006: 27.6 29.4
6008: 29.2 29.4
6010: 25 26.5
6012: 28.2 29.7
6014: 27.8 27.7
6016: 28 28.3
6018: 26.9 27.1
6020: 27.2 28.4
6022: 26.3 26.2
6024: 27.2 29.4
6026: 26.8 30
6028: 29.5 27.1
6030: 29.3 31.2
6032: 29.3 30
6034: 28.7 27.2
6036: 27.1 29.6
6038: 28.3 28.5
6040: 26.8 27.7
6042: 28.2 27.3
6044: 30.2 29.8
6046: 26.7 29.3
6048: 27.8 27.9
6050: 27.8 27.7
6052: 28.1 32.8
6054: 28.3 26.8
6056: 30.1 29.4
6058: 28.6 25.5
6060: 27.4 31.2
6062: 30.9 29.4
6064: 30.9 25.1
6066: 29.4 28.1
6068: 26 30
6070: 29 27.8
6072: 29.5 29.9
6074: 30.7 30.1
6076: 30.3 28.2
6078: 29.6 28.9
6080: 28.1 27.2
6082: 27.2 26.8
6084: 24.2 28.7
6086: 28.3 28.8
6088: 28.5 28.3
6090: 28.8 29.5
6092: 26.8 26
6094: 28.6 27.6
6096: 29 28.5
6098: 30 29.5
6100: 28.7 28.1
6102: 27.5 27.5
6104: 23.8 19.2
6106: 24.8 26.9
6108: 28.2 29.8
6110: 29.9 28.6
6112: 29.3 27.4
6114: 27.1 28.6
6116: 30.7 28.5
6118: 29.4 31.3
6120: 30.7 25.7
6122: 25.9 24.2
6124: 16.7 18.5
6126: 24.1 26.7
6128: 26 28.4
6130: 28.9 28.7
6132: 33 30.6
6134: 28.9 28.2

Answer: 0.26 mag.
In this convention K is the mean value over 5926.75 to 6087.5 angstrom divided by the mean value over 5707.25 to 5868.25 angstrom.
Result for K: 1.0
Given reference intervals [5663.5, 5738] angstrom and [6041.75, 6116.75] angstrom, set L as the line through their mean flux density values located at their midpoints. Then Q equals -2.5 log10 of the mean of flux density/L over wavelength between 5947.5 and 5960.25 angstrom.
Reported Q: 0.03 mag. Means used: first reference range 26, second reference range 28.3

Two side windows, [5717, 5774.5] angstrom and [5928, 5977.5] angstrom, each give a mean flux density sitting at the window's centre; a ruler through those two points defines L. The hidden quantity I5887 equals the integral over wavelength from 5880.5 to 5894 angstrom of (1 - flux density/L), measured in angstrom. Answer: 4.9 angstrom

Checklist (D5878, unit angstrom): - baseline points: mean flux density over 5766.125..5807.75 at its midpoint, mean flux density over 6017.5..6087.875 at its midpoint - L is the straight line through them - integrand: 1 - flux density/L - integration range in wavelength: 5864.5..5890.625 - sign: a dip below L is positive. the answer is 2.71 angstrom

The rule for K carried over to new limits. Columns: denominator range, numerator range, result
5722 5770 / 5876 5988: 0.91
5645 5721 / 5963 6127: 1.09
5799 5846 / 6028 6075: 1.02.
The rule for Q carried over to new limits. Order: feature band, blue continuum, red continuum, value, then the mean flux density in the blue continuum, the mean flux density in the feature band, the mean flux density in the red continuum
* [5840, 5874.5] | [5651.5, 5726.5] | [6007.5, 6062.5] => 0.01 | 25.9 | 26.9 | 28.3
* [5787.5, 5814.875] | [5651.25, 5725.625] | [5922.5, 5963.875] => -0.05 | 25.9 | 27.4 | 26.7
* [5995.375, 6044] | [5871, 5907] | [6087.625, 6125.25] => -0.16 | 19.8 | 28.1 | 27.4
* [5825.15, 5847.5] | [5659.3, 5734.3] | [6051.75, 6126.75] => -0.08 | 25.8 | 28.5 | 27.9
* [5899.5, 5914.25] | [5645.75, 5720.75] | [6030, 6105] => 0.17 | 25.7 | 23.4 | 28.4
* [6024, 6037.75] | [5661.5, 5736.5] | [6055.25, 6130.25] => -0.05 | 25.9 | 28.8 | 27.8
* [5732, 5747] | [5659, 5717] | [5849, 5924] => -0.06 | 25.7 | 26.5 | 23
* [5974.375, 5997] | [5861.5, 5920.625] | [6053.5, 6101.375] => -0.09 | 22.2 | 27.7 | 28.5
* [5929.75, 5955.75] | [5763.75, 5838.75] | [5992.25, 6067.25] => 0.04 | 27.4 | 27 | 28.3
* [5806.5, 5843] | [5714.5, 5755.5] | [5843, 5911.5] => -0.15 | 26.7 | 28.1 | 23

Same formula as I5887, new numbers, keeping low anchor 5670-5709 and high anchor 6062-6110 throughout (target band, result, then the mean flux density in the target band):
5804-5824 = -0.8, 27.7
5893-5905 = 5.3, 15.1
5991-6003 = -0.3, 28.4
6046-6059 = -0.3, 28.5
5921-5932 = 0.6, 25.9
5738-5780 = -1.3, 27.1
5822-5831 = -1.0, 29.8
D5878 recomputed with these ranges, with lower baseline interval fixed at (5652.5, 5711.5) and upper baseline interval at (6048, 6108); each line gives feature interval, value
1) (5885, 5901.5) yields 8.57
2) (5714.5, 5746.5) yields -0.43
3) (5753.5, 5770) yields -0.53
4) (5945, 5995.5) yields 0.15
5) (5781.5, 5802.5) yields 0.21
